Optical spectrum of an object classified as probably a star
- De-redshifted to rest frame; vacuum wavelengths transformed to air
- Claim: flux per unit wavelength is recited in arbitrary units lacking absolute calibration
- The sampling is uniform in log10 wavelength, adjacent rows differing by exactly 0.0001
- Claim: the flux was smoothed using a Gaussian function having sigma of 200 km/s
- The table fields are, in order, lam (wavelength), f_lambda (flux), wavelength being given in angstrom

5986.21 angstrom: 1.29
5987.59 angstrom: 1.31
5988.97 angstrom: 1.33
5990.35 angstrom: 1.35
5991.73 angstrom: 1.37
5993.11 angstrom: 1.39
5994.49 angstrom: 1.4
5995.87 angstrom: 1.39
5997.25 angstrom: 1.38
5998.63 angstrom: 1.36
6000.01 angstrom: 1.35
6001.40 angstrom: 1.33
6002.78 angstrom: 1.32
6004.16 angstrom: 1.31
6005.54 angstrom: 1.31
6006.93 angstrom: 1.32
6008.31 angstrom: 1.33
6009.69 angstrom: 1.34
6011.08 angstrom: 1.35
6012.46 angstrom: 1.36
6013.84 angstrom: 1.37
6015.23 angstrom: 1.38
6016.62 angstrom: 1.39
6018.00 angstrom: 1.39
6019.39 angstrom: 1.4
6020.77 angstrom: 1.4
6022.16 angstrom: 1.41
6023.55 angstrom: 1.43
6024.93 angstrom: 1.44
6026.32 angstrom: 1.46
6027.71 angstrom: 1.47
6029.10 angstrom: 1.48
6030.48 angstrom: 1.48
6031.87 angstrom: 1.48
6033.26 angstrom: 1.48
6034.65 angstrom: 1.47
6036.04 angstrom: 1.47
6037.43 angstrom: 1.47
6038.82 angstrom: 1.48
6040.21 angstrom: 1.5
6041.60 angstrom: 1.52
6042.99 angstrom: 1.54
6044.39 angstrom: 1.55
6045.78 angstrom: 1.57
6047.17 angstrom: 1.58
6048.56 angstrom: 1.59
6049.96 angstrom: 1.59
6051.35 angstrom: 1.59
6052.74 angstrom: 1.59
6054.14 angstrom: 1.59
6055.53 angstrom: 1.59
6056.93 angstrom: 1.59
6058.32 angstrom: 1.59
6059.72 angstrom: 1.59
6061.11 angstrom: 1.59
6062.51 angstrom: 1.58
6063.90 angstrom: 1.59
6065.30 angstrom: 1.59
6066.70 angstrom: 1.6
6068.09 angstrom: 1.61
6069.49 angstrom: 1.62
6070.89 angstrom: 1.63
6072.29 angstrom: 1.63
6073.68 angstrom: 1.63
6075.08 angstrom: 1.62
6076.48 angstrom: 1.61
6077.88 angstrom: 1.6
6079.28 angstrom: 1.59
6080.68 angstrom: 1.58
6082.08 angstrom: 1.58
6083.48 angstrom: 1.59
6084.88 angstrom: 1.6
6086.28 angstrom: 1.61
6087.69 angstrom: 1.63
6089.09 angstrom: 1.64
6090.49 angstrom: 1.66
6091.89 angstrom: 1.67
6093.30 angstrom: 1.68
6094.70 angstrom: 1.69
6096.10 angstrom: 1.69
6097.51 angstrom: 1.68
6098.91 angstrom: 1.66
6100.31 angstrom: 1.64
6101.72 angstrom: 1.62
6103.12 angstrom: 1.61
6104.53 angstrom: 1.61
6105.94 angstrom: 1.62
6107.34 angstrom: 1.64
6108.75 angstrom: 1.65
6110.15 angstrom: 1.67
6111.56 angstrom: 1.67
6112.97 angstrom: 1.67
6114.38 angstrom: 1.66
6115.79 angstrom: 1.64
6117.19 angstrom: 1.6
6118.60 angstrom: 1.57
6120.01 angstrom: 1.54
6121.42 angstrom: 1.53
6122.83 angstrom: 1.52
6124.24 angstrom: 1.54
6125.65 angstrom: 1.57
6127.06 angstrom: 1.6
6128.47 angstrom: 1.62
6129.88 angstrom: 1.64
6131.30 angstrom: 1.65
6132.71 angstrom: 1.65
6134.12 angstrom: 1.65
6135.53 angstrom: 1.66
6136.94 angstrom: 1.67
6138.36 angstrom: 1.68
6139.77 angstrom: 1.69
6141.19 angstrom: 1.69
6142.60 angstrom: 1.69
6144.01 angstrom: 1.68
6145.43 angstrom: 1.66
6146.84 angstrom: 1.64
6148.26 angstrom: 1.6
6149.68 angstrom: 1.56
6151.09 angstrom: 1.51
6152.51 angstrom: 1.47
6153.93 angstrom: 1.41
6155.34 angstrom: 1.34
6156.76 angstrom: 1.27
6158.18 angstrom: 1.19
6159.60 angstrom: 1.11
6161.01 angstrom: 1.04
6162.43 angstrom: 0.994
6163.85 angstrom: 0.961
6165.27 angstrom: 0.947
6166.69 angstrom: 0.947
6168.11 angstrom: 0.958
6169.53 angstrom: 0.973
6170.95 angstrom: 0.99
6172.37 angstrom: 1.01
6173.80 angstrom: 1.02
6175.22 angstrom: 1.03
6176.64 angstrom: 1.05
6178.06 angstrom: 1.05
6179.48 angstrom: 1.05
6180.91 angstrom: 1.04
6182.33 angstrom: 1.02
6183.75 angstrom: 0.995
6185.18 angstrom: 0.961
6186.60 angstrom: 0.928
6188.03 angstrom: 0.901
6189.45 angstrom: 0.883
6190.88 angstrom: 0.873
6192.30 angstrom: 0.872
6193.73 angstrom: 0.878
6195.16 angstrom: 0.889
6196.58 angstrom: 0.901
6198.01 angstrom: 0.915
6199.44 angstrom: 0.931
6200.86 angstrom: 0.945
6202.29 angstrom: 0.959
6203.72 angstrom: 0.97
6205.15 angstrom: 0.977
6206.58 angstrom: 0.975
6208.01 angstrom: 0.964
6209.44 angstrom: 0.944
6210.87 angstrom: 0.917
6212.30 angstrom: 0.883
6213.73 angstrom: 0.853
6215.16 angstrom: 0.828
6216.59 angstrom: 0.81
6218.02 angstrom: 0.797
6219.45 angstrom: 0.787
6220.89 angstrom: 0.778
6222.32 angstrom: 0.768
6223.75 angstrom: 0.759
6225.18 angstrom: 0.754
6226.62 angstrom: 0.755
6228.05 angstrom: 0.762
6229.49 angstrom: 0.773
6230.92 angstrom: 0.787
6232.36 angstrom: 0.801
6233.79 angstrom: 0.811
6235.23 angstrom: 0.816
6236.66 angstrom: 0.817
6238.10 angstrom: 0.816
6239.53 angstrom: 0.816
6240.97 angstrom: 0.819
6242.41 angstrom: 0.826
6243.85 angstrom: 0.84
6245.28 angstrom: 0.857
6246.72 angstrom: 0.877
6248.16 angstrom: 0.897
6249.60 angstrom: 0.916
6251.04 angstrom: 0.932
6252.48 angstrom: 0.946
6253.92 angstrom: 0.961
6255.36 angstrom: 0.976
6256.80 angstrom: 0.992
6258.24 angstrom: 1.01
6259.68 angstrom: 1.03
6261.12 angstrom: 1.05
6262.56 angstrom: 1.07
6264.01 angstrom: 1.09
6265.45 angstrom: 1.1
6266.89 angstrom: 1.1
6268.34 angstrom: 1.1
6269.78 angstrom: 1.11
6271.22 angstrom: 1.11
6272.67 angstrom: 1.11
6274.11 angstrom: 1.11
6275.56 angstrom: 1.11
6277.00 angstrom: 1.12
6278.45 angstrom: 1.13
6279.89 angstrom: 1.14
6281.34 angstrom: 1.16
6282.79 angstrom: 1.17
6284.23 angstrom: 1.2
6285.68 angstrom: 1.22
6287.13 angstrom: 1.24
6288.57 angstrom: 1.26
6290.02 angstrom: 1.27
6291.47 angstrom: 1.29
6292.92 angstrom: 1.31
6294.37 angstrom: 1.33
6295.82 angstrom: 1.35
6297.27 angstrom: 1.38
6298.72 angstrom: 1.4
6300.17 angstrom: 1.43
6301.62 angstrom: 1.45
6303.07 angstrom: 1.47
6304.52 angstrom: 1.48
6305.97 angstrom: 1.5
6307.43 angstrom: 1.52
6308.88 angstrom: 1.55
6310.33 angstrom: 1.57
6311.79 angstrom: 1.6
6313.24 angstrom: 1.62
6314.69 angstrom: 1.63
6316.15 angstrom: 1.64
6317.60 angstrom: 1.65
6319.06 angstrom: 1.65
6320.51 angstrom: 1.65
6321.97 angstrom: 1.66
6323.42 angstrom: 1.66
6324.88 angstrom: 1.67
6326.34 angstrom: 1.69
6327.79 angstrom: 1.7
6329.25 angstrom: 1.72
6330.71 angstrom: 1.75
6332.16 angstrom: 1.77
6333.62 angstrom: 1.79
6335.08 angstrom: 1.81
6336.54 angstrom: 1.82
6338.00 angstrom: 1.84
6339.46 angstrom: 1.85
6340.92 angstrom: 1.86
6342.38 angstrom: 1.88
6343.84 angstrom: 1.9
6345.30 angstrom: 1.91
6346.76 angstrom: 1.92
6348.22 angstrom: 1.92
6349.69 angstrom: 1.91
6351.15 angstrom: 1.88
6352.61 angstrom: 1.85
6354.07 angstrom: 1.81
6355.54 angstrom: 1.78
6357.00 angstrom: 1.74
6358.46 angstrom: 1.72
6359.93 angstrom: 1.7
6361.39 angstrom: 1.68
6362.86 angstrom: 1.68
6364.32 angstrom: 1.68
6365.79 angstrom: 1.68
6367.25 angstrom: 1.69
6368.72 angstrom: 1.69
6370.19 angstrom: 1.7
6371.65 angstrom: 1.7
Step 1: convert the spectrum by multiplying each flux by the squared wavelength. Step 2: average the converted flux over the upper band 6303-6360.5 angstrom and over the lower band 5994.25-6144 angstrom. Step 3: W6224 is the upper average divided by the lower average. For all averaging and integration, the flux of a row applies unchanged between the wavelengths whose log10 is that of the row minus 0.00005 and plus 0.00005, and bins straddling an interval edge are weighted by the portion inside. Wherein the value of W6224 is 1.21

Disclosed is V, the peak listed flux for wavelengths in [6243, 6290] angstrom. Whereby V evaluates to 1.26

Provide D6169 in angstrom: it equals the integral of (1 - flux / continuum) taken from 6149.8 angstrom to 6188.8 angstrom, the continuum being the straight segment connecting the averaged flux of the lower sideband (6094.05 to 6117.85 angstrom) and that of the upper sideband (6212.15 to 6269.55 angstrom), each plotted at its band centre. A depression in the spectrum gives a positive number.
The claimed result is 6.3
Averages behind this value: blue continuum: 1.65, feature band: 1.09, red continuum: 0.886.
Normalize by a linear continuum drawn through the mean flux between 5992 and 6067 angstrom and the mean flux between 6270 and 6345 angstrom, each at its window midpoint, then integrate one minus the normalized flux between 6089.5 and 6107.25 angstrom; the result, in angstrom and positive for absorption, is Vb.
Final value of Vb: -2.2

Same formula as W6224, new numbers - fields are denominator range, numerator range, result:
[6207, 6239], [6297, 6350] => 2.12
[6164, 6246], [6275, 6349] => 1.79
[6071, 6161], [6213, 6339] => 0.80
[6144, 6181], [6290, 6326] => 1.33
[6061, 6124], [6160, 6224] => 0.60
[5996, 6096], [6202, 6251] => 0.59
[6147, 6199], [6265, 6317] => 1.27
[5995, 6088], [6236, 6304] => 0.79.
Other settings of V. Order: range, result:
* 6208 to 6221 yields 0.964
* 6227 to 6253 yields 0.946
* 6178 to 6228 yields 1.05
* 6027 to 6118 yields 1.69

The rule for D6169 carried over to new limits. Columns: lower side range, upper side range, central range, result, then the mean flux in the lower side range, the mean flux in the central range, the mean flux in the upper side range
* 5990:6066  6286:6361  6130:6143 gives -1.2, 1.46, 1.67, 1.64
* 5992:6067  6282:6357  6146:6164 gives 2.4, 1.46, 1.33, 1.61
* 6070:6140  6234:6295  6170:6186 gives 4.0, 1.63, 1.02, 1.05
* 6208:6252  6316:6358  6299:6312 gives 0.0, 0.829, 1.5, 1.78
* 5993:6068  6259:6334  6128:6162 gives -2.3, 1.47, 1.53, 1.38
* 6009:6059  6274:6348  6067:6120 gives -4.8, 1.48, 1.63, 1.53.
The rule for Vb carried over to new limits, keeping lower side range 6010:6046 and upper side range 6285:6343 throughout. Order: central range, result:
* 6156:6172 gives 5.0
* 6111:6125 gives -1.0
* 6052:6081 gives -2.7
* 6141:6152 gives -0.9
